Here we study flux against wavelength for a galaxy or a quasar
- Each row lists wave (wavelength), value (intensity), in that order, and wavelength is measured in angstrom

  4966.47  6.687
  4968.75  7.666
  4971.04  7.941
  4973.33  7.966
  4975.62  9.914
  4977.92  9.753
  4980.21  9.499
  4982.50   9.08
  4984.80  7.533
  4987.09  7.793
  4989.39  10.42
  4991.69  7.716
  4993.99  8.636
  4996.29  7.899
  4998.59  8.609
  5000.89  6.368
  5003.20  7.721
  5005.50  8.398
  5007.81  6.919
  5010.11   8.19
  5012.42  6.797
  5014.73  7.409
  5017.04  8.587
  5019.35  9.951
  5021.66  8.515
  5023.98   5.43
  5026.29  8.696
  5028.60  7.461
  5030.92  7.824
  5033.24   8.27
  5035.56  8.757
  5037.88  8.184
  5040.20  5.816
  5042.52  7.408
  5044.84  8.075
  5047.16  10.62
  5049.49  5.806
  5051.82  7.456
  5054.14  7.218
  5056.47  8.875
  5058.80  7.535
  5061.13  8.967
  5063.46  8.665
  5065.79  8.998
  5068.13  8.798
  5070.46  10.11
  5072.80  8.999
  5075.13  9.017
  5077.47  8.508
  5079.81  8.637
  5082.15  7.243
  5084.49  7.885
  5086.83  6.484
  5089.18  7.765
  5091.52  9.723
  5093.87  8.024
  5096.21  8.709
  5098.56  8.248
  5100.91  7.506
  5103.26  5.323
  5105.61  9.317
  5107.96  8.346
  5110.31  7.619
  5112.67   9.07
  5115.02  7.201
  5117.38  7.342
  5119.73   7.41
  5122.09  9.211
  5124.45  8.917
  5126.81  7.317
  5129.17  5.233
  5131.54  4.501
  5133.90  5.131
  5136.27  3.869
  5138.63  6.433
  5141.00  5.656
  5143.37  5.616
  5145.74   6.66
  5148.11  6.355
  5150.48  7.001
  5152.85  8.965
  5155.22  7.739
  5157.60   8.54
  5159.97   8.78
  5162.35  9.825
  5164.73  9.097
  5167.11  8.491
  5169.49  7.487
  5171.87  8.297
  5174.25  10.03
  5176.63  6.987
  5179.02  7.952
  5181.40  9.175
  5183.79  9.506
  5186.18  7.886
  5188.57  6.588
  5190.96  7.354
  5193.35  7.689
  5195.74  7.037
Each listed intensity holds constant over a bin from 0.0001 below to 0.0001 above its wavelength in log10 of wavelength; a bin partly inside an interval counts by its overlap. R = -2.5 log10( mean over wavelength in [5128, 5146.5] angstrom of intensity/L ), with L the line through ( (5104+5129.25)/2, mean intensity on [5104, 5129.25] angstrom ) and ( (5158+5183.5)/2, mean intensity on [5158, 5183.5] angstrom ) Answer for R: 0.47 mag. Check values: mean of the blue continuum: 7.98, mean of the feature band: 5.36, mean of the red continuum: 8.64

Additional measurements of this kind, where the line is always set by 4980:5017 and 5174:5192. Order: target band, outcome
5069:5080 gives -0.130 mag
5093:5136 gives 0.097 mag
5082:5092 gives 0.044 mag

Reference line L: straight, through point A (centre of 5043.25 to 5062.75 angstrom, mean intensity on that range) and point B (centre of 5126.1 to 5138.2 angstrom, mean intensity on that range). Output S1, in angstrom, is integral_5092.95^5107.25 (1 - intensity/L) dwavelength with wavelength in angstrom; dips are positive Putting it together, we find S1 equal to -3.4 angstrom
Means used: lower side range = 8.07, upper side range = 5.2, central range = 7.87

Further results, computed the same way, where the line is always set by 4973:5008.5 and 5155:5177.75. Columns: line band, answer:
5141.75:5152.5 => 2.5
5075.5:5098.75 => 1.0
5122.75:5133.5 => 2.5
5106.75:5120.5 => 1.1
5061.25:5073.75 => -0.9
